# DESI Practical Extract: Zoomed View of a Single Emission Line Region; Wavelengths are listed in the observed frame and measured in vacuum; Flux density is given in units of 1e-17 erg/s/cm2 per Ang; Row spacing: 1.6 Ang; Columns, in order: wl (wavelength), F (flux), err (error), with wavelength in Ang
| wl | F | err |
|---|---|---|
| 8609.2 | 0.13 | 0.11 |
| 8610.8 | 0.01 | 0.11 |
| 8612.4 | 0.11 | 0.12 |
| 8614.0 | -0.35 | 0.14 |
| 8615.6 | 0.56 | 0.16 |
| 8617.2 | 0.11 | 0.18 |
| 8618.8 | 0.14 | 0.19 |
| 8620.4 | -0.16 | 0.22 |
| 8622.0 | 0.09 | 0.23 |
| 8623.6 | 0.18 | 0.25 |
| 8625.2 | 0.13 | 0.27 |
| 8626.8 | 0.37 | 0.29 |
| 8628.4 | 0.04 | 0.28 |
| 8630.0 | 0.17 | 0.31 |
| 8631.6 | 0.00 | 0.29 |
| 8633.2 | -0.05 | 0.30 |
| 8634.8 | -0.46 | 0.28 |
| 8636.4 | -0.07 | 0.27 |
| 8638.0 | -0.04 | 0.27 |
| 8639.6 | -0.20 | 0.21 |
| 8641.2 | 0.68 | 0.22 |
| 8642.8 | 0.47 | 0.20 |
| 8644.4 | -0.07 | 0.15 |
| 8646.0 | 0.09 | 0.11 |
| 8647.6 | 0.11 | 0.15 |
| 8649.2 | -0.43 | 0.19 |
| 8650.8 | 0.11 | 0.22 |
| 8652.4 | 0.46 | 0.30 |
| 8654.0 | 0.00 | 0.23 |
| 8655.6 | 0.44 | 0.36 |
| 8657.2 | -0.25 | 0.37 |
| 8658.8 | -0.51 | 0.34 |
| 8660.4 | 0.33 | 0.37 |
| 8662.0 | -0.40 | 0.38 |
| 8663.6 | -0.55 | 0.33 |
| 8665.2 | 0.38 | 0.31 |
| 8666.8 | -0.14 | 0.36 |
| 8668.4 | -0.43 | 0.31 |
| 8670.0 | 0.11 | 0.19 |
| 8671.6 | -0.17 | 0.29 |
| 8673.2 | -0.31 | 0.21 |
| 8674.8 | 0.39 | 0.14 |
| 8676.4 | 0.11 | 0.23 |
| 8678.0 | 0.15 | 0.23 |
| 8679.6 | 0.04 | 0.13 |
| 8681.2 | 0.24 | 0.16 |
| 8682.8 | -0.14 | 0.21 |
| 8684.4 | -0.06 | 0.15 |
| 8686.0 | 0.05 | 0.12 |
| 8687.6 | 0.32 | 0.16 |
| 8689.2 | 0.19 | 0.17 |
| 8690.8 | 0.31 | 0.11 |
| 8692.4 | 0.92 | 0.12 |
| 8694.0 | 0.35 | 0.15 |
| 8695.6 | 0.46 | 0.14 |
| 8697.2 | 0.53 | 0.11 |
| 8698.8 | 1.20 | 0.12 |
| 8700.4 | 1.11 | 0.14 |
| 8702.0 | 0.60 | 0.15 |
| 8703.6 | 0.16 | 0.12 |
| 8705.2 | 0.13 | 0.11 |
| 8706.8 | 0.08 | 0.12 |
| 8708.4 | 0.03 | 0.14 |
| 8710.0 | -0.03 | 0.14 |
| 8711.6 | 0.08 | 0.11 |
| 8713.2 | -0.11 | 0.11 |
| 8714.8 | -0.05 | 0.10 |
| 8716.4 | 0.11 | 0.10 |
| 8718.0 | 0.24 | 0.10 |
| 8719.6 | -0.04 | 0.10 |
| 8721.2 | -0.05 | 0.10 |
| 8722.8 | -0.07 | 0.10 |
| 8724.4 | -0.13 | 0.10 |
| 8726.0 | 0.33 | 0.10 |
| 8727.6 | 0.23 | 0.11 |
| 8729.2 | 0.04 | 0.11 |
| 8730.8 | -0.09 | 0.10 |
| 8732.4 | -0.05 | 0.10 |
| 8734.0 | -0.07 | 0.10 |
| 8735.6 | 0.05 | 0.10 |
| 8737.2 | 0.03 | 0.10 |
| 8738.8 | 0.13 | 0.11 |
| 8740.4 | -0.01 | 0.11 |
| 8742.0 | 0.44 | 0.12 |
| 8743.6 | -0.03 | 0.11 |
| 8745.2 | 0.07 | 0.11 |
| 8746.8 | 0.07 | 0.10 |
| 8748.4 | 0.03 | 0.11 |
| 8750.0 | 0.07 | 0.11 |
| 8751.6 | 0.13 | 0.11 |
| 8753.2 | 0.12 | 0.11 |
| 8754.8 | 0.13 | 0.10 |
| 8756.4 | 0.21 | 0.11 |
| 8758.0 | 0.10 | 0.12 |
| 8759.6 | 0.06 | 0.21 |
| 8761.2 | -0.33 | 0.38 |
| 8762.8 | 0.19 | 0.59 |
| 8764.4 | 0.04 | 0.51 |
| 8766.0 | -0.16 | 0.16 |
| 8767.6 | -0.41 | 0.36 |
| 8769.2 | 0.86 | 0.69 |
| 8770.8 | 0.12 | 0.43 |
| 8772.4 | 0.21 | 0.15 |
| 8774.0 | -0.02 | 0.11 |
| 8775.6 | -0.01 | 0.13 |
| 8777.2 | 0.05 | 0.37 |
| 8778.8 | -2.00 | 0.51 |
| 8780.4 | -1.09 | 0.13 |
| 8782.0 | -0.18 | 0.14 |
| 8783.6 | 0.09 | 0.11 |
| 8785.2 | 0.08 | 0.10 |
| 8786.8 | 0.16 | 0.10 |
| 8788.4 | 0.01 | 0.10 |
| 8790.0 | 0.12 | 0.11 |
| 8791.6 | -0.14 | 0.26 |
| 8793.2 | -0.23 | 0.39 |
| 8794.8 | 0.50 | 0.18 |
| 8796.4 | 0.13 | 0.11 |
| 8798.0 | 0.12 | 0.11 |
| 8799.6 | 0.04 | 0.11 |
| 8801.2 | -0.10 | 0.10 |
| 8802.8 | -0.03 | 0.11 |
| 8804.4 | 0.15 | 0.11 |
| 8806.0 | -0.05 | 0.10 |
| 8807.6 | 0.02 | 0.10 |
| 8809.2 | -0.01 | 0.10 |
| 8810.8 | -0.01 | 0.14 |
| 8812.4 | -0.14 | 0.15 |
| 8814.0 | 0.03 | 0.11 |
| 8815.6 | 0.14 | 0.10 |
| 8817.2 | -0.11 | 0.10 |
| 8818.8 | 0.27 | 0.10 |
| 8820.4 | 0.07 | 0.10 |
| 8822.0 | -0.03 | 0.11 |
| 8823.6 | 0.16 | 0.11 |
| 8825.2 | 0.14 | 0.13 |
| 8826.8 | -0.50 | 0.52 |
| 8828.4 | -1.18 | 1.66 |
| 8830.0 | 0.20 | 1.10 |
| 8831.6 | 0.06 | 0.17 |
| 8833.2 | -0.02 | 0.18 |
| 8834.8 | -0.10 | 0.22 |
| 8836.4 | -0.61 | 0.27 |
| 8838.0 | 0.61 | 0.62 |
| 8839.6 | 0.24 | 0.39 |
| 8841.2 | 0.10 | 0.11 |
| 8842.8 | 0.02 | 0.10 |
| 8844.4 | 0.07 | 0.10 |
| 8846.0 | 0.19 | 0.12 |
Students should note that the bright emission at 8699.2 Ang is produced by [O II]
